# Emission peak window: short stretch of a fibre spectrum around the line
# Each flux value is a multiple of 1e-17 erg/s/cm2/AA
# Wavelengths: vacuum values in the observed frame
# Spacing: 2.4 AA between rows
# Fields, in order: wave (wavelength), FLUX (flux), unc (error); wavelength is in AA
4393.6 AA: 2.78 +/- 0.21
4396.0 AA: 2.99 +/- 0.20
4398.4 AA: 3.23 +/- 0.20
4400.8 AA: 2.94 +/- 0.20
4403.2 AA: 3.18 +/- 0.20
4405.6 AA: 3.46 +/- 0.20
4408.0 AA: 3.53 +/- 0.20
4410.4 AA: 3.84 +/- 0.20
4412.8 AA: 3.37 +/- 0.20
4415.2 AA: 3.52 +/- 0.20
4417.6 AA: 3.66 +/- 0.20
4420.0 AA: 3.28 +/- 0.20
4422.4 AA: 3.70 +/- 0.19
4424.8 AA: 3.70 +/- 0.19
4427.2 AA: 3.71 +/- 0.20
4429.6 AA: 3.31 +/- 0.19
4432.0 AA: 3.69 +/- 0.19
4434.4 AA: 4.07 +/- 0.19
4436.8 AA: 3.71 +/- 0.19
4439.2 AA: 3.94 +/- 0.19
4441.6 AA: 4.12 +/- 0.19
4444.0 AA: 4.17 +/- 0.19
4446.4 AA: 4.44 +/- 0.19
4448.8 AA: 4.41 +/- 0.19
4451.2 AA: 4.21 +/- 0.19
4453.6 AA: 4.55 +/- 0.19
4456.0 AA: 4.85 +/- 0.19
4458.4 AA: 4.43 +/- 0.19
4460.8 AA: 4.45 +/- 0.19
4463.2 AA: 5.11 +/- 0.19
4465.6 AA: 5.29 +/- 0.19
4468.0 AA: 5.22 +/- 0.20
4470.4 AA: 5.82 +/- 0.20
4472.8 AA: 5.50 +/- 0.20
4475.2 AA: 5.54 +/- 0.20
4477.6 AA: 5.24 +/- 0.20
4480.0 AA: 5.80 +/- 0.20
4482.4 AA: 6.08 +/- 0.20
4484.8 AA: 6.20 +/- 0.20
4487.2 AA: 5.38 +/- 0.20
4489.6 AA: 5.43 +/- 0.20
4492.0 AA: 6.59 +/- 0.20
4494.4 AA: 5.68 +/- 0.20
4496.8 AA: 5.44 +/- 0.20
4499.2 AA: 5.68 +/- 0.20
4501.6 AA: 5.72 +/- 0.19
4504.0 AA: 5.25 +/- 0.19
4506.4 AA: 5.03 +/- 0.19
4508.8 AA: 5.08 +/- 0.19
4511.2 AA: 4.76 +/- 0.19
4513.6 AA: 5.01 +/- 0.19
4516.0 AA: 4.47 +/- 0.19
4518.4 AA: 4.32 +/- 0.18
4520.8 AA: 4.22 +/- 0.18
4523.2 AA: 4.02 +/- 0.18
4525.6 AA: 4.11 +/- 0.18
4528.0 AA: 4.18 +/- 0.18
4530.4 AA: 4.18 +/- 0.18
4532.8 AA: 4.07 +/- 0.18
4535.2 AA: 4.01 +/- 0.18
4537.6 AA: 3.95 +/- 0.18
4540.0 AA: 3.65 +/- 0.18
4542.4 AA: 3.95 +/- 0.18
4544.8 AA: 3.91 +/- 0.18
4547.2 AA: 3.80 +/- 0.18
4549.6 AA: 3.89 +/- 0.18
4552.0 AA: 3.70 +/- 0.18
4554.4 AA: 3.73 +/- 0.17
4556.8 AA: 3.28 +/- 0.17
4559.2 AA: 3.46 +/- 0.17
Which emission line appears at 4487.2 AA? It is C IV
